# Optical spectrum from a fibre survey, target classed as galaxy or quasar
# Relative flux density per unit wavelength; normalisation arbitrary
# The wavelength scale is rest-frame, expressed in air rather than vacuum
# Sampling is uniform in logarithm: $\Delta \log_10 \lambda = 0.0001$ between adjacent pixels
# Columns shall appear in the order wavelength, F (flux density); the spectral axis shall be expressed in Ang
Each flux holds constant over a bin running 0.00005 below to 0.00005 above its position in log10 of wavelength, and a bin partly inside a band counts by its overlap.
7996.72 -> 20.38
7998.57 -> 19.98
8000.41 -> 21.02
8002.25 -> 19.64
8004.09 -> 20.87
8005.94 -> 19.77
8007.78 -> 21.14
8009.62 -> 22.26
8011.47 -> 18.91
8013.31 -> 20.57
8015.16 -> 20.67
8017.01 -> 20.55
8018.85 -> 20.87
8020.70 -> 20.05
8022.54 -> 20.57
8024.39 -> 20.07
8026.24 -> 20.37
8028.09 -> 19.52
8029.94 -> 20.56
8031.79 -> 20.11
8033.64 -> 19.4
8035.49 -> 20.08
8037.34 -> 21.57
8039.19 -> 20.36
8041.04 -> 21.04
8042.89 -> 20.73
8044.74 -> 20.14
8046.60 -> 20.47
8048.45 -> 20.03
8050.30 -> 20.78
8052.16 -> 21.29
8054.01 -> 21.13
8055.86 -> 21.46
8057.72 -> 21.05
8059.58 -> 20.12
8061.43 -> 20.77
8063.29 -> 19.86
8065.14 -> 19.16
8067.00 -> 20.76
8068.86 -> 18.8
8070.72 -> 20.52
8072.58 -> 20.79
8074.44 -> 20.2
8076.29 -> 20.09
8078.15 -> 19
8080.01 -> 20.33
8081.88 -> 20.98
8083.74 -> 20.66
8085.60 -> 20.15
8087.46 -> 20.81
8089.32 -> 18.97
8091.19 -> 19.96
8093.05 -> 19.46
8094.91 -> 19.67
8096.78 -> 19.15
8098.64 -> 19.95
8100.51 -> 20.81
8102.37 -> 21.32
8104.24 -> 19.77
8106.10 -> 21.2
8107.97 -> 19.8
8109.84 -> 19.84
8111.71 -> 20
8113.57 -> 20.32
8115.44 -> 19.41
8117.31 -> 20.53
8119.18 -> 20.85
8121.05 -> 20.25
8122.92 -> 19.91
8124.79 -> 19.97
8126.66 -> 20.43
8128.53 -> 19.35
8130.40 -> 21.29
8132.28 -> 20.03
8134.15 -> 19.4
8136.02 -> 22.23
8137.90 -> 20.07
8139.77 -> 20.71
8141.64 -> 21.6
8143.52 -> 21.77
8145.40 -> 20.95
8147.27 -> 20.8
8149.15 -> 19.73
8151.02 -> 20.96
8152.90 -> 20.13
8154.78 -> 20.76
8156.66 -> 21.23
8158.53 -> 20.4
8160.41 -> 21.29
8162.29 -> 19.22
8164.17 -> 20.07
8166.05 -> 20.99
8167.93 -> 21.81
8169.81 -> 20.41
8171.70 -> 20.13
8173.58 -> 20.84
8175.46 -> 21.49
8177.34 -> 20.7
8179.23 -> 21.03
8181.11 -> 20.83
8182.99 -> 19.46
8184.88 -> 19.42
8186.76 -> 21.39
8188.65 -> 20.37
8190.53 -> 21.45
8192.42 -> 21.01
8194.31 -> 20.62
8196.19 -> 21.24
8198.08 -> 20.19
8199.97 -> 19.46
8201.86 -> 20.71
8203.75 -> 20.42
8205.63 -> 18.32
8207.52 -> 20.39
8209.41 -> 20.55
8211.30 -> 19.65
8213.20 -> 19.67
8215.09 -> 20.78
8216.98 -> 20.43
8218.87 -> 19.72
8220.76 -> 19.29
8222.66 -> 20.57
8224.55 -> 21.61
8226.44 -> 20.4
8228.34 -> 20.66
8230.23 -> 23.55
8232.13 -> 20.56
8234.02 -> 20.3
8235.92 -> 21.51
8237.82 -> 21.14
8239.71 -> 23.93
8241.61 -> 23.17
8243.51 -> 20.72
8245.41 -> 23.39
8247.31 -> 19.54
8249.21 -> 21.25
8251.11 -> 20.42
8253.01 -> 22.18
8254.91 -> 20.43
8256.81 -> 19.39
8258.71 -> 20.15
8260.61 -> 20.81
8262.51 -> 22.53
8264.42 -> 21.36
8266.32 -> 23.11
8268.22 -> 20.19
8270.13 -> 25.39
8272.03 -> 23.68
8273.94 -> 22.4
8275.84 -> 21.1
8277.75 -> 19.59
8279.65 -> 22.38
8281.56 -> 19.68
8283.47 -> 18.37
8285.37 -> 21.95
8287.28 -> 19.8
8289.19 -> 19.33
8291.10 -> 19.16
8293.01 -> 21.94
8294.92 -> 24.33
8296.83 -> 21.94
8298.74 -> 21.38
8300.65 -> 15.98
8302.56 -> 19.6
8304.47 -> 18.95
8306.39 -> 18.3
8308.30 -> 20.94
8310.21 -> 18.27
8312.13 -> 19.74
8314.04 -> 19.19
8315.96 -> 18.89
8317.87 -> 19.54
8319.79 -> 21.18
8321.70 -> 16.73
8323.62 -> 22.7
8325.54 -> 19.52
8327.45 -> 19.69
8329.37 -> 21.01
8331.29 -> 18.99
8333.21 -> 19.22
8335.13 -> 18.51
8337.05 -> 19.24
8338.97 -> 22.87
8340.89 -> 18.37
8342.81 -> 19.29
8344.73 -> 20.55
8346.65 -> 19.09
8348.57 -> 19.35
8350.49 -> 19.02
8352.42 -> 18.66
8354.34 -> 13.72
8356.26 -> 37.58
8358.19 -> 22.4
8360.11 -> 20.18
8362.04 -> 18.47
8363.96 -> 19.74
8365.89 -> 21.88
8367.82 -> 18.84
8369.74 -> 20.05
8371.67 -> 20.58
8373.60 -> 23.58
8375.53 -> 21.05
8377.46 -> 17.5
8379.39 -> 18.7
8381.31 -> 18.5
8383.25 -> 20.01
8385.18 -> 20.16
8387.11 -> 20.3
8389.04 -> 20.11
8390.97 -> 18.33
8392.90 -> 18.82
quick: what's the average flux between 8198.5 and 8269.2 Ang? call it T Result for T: 20.9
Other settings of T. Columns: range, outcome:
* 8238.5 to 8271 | 21.6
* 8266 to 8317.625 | 20.5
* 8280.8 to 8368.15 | 20.1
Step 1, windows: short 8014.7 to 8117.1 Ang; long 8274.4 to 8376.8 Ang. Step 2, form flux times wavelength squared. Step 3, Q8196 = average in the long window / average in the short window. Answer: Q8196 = 1.06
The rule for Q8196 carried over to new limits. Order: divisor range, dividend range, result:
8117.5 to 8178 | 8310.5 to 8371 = 1.02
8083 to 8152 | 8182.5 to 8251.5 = 1.05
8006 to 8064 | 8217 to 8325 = 1.07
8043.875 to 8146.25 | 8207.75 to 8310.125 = 1.07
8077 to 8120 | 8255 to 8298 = 1.10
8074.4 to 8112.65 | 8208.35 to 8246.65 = 1.08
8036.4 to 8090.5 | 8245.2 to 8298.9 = 1.10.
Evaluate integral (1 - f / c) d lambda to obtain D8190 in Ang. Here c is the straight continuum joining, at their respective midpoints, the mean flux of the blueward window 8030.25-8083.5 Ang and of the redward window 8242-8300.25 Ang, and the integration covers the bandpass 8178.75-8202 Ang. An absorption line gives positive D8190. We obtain 0.4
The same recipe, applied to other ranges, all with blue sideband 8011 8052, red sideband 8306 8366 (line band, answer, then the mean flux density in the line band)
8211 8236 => -0.5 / 20.6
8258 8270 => -0.9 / 21.7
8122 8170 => -0.8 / 20.6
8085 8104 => 0.3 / 20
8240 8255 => -1.0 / 21.5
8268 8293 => -1.1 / 21.1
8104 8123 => 0.1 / 20.2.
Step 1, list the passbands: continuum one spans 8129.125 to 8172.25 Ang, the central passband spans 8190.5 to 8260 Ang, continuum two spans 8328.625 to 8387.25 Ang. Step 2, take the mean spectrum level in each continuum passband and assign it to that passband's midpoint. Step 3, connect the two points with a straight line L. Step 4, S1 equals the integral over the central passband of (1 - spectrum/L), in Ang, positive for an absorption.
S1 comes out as -0.8 Ang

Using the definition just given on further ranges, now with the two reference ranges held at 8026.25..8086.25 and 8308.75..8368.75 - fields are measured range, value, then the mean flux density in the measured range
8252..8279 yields -1.93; 21.6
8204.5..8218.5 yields 0.17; 20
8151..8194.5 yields -0.87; 20.7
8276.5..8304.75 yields -0.28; 20.3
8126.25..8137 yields -0.08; 20.4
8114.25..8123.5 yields 0.05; 20.2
